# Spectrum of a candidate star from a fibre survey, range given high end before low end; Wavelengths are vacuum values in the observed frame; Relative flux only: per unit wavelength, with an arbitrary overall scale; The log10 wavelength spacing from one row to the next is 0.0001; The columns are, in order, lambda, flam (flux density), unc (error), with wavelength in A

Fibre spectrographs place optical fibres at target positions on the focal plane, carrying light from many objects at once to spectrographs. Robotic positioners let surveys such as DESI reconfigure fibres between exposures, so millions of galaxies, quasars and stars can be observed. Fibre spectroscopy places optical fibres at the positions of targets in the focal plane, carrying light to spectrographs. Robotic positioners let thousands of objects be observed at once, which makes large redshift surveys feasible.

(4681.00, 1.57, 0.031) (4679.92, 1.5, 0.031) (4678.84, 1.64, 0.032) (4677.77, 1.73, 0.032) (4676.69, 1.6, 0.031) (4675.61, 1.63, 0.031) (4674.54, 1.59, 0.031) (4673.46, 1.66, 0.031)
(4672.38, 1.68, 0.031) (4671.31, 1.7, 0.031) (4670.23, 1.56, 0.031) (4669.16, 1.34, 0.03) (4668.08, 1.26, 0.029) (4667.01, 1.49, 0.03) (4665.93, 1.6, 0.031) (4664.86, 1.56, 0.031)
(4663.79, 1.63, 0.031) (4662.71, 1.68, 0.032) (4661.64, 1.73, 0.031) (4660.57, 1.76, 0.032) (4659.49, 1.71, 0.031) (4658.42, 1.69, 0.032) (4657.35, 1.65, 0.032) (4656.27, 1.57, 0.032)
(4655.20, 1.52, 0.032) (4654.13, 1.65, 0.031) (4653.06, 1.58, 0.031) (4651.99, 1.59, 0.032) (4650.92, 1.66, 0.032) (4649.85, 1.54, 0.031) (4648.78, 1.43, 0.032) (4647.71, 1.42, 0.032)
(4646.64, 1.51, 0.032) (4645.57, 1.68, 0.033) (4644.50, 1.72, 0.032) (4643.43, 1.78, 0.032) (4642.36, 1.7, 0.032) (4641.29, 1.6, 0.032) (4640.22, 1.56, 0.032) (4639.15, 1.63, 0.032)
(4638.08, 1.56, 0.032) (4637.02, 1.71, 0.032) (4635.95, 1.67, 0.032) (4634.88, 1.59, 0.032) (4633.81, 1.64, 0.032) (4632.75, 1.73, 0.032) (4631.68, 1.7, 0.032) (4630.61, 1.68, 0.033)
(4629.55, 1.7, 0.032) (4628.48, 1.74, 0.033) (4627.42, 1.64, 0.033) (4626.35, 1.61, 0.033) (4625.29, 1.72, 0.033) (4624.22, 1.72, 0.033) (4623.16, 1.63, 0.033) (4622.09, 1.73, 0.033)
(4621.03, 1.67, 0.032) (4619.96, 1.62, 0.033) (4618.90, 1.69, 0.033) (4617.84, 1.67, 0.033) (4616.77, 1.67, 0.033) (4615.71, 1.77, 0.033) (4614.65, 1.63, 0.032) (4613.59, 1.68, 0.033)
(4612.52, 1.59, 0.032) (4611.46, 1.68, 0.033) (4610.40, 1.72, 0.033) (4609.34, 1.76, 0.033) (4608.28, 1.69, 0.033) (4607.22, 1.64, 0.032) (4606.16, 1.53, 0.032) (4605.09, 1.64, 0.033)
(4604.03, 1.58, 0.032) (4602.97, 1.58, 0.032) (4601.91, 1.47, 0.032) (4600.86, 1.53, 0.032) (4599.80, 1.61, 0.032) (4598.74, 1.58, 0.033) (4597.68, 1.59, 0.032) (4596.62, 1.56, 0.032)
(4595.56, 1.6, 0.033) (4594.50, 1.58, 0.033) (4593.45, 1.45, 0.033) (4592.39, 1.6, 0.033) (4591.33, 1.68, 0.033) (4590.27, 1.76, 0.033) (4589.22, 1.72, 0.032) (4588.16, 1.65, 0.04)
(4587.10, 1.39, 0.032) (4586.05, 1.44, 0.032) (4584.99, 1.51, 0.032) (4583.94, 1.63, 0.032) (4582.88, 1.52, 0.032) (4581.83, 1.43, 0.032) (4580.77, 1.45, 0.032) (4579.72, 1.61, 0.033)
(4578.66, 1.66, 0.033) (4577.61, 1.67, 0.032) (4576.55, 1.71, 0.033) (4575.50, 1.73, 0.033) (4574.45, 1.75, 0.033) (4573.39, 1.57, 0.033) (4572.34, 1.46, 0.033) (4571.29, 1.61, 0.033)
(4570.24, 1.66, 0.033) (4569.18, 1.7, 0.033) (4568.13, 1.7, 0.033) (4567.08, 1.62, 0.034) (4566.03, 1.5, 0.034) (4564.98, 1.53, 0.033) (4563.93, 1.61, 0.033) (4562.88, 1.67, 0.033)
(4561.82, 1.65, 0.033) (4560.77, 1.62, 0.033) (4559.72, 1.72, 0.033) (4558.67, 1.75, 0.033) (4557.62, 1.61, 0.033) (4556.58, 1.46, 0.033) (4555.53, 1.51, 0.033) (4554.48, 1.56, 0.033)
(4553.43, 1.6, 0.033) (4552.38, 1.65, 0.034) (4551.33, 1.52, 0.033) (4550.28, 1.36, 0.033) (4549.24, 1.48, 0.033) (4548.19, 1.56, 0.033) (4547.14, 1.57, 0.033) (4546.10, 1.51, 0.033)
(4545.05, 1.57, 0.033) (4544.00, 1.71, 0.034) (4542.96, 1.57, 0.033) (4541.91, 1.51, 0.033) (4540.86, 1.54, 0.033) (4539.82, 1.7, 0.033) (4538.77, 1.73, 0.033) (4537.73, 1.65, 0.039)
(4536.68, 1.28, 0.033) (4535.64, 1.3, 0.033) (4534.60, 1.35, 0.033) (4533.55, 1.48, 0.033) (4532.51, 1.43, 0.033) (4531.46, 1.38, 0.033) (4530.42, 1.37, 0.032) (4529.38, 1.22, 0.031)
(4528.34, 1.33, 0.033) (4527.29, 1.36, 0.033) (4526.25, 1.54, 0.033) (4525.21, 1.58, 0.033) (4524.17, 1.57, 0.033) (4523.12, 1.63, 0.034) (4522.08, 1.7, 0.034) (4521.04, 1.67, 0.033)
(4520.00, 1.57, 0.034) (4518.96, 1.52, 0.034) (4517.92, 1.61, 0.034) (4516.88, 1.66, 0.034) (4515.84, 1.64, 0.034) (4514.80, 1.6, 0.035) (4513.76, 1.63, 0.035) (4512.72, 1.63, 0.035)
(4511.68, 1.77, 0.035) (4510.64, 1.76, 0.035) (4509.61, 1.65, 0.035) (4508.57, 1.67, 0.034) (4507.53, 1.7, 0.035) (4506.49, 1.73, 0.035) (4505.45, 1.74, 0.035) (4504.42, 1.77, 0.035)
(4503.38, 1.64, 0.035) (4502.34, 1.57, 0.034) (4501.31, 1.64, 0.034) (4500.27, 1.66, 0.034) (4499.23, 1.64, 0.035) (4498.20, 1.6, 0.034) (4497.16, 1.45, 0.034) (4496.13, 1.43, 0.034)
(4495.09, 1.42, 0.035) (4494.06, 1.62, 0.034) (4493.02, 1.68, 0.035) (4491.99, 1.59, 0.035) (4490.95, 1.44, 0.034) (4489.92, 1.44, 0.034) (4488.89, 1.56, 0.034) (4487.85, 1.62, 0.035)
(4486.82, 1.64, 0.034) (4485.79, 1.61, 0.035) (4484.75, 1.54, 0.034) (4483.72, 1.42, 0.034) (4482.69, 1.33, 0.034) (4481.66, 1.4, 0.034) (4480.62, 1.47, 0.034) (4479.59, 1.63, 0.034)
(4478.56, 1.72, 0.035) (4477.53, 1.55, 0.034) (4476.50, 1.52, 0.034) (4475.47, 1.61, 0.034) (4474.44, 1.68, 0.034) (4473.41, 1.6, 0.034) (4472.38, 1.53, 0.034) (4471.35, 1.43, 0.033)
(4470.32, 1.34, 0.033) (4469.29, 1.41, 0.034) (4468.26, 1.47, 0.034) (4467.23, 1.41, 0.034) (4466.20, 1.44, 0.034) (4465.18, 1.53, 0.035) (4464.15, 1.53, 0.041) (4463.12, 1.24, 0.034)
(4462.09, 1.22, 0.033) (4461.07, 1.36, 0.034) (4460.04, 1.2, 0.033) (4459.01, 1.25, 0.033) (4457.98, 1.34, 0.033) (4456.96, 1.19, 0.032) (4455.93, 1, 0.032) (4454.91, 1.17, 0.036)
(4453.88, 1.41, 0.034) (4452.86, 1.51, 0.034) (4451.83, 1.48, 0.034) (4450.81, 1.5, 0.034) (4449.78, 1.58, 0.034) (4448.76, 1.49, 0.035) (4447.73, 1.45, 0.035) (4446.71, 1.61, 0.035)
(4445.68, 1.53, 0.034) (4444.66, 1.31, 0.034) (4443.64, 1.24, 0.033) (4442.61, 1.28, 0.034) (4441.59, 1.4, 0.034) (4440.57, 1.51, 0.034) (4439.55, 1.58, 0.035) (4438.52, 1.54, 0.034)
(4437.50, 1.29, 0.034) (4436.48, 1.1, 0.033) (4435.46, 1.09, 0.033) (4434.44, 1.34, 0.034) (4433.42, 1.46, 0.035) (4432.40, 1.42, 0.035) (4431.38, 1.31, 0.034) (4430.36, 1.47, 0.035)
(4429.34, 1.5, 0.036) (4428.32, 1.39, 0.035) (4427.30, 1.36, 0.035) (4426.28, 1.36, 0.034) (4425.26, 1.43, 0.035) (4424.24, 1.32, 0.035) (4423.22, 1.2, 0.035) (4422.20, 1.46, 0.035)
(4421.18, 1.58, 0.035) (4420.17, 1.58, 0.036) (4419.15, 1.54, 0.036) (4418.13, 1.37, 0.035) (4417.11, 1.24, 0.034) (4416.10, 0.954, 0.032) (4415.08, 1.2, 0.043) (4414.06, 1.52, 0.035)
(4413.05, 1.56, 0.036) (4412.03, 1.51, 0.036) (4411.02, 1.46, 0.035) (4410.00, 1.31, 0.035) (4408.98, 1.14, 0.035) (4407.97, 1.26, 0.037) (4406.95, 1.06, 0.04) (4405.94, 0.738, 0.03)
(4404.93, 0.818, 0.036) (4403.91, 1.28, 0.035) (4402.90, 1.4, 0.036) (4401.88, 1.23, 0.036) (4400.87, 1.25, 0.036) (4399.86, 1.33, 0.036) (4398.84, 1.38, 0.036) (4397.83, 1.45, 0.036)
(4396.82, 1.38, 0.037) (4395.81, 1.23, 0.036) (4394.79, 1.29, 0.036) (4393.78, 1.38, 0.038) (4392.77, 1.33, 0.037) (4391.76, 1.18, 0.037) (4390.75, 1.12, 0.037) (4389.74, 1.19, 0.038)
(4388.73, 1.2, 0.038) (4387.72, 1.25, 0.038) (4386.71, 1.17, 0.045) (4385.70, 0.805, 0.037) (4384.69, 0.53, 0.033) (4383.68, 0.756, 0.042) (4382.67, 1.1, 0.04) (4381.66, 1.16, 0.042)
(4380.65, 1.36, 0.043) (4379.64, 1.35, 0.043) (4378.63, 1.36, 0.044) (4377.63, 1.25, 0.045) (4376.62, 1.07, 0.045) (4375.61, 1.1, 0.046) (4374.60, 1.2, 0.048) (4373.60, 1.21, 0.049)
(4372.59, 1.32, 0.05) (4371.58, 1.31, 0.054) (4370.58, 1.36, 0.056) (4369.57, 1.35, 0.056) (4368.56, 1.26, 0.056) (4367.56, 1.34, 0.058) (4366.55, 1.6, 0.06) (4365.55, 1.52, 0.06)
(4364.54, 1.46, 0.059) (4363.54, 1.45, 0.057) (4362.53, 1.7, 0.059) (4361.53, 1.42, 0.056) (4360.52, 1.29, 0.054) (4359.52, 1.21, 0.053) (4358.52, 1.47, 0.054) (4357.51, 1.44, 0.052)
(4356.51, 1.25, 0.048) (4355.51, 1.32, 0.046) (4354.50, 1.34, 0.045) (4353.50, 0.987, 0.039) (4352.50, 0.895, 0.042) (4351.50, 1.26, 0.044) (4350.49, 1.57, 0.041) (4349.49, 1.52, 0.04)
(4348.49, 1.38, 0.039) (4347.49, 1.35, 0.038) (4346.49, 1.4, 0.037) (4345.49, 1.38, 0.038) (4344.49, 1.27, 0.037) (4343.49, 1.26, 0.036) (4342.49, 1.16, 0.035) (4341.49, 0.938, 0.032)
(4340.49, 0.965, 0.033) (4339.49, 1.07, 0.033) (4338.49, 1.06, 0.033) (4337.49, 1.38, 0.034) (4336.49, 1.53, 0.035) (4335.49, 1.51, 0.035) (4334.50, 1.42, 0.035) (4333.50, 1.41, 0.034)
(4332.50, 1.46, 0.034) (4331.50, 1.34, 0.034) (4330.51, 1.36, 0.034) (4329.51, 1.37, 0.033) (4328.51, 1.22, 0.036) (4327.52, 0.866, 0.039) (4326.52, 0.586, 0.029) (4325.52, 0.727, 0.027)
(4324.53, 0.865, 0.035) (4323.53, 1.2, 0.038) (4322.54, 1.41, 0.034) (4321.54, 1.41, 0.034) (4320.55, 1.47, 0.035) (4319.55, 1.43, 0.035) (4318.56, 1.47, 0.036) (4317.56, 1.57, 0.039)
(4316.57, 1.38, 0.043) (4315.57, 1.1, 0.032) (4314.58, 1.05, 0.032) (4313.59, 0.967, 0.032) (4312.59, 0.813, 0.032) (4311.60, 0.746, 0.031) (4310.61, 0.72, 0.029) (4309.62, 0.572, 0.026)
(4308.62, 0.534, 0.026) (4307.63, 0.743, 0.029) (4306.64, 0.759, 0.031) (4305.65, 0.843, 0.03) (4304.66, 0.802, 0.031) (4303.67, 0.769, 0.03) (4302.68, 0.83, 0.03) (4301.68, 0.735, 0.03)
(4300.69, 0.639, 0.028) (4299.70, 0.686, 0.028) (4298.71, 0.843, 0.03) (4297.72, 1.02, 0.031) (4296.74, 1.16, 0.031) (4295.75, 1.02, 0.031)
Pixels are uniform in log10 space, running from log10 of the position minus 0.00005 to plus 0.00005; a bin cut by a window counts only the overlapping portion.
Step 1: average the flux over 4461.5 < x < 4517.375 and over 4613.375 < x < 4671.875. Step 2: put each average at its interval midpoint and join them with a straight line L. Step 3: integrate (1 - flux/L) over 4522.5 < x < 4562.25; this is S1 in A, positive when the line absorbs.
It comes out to 1.5 A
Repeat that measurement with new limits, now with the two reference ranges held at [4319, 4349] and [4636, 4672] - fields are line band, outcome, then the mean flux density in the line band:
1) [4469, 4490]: -1.9 A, 1.53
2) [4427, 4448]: -0.5 A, 1.39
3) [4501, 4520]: -2.9 A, 1.66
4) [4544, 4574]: -1.8 A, 1.59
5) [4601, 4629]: -1.8 A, 1.66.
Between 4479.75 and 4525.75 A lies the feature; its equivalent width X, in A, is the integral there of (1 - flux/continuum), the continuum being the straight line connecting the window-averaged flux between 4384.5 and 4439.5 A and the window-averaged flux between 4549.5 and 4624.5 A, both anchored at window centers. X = -4.41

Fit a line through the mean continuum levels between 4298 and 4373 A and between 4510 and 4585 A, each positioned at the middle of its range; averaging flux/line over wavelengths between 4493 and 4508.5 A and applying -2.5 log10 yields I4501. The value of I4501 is -0.09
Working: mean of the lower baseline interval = 1.18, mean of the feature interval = 1.62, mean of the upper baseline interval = 1.57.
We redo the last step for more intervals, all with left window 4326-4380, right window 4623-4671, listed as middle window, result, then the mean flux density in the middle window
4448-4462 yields 0.050 mag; 1.34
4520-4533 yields 0.000 mag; 1.48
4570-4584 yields -0.042 mag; 1.6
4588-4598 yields -0.040 mag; 1.62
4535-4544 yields -0.031 mag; 1.54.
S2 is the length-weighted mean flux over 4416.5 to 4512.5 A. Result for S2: 1.47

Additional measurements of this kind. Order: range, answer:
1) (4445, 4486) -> 1.44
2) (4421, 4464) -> 1.37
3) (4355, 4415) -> 1.27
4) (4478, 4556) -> 1.56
